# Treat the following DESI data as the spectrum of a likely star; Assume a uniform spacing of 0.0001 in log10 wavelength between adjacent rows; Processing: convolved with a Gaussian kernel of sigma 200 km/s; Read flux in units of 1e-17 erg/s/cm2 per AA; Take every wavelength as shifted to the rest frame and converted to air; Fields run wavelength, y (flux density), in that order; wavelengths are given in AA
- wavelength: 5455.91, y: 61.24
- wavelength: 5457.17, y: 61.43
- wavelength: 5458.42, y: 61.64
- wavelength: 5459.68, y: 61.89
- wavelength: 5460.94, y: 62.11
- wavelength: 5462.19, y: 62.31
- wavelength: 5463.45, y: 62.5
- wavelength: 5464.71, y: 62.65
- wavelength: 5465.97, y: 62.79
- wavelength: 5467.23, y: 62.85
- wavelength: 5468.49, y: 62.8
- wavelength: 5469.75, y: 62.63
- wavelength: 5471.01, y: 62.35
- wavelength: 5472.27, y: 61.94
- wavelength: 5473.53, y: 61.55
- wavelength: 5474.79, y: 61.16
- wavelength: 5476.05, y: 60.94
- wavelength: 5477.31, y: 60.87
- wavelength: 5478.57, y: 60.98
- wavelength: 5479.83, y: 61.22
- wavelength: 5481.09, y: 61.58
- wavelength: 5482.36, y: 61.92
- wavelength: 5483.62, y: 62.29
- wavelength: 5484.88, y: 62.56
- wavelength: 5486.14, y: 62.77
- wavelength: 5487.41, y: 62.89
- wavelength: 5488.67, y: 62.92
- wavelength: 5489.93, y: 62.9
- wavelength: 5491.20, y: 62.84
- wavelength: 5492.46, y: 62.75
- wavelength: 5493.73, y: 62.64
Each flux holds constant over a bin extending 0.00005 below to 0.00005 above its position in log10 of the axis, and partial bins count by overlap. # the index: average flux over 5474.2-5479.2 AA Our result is 61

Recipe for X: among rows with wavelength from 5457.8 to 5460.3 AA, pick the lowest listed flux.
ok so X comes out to 61.64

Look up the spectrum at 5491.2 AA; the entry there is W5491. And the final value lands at 62.84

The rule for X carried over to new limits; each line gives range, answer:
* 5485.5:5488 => 62.77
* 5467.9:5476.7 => 60.94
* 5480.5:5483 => 61.58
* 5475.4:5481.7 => 60.87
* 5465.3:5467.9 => 62.79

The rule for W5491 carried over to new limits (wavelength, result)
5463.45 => 62.5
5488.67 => 62.92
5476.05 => 60.94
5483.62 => 62.29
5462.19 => 62.31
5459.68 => 61.89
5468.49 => 62.8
